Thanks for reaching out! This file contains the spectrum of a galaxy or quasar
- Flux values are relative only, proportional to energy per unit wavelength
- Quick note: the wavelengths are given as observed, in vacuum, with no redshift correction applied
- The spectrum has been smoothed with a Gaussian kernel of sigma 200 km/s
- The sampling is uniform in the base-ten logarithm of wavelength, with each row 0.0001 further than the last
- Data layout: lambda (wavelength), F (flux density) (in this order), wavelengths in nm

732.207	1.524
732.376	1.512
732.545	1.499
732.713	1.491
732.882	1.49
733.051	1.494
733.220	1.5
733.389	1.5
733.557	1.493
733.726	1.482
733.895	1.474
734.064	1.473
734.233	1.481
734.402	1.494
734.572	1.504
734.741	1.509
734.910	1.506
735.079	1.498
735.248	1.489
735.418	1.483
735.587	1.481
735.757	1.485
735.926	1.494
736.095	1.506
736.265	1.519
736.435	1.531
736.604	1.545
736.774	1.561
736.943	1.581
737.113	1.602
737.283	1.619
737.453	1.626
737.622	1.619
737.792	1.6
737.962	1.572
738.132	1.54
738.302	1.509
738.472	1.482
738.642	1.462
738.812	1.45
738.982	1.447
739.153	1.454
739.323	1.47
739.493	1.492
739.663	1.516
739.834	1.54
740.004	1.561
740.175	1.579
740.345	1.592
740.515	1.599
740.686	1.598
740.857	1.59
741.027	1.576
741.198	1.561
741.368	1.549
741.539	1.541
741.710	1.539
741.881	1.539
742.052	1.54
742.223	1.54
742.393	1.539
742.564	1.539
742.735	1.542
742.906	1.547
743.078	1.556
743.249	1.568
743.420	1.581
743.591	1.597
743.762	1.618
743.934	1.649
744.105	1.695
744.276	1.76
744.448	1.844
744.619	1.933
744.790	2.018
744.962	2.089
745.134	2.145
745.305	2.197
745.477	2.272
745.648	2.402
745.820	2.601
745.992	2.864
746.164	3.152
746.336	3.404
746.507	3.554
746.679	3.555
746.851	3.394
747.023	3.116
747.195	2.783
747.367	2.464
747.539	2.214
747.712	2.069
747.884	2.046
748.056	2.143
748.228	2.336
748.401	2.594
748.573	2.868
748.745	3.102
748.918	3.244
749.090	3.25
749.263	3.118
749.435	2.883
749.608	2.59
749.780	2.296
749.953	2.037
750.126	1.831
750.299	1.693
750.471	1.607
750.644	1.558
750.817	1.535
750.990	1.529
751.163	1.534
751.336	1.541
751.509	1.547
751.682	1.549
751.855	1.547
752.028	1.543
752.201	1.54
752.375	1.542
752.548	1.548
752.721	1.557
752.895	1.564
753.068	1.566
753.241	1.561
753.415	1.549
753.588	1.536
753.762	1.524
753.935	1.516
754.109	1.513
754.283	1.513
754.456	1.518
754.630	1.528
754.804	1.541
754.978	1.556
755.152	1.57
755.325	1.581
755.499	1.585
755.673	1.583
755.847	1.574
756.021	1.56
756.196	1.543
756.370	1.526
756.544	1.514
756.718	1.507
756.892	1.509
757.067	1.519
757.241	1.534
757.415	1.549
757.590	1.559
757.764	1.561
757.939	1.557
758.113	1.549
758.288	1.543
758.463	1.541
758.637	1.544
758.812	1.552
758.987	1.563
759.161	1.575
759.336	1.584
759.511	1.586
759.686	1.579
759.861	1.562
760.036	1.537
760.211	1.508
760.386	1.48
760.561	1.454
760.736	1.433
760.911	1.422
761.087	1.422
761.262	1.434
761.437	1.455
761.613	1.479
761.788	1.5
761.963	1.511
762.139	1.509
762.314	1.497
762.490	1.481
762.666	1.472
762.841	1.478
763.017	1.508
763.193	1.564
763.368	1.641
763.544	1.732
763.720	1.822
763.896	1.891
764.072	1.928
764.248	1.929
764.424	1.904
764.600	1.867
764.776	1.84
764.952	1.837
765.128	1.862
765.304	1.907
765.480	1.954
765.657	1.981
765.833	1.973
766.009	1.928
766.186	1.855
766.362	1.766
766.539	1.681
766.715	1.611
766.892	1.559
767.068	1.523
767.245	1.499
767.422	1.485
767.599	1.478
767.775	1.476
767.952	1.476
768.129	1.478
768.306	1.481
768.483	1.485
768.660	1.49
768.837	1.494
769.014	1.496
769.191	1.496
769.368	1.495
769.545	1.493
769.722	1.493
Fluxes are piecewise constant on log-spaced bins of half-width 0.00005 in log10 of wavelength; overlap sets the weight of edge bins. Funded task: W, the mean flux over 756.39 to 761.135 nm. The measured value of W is 1.53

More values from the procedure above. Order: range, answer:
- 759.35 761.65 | 1.49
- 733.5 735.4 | 1.49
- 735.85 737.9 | 1.57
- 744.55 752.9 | 2.28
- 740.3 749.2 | 2.15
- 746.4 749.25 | 2.81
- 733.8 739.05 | 1.52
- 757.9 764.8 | 1.58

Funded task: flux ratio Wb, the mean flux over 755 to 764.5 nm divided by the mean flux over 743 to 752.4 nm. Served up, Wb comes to 0.71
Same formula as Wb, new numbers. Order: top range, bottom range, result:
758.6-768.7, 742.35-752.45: 0.75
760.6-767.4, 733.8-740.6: 1.10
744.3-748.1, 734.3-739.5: 1.68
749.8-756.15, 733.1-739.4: 1.04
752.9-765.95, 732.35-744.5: 1.04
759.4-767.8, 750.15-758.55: 1.06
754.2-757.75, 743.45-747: 0.65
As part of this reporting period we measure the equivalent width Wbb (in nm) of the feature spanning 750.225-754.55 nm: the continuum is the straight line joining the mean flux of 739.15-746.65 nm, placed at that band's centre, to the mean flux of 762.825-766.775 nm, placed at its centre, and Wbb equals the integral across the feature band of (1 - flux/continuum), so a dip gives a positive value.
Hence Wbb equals 0.68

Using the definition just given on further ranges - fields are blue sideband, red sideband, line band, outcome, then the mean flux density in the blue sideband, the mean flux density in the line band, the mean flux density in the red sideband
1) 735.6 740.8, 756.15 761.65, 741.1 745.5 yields -0.49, 1.54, 1.7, 1.52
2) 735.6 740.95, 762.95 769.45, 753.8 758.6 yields 0.27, 1.54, 1.54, 1.69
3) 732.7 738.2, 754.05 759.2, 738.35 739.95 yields 0.05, 1.52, 1.48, 1.55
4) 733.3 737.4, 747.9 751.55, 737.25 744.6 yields 0.91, 1.51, 1.57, 2.23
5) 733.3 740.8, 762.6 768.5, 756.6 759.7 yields 0.20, 1.52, 1.55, 1.71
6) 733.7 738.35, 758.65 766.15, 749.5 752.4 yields -0.22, 1.53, 1.72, 1.65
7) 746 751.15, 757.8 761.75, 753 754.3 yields 0.34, 2.54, 1.54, 1.52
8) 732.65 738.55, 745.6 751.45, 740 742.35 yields 0.45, 1.52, 1.56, 2.49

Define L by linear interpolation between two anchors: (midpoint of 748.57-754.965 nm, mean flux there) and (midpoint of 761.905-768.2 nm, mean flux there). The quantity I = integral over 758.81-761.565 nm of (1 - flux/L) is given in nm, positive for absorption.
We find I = 0.38 nm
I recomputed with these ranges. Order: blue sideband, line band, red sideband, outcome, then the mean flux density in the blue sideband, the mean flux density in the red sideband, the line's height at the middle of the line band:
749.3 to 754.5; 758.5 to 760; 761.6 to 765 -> 0.101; 1.69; 1.67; 1.68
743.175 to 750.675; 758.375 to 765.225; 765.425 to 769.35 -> 0.812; 2.39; 1.62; 1.83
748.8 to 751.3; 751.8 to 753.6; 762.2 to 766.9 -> 0.478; 2.19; 1.76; 2.11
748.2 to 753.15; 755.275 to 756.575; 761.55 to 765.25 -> 0.221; 2.02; 1.68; 1.88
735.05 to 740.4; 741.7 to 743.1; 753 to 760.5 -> -0.009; 1.53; 1.55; 1.53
